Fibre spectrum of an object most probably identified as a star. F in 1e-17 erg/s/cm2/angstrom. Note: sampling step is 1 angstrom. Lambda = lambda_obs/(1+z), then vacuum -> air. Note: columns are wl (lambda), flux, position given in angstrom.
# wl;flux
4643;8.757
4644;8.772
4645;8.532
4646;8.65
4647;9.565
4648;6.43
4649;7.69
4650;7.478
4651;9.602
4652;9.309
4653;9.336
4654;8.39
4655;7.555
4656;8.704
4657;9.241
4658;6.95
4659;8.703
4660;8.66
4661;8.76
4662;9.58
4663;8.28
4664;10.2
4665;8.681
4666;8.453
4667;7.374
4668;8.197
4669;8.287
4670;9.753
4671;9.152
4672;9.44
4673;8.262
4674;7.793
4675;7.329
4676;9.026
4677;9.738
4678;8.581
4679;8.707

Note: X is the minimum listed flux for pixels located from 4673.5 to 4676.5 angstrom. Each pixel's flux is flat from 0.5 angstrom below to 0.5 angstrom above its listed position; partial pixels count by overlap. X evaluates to 7.329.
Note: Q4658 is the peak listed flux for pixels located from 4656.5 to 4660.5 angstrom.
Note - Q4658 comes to 9.241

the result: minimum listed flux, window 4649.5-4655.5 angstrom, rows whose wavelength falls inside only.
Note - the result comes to 7.478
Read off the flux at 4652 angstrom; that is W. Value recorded 9.309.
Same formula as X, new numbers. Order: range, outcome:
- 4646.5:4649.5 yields 6.43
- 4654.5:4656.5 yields 7.555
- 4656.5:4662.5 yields 6.95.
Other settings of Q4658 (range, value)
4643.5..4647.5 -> 9.565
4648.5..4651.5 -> 9.602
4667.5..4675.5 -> 9.753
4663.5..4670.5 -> 10.2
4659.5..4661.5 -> 8.76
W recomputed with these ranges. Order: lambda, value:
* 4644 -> 8.772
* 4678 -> 8.581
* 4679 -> 8.707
